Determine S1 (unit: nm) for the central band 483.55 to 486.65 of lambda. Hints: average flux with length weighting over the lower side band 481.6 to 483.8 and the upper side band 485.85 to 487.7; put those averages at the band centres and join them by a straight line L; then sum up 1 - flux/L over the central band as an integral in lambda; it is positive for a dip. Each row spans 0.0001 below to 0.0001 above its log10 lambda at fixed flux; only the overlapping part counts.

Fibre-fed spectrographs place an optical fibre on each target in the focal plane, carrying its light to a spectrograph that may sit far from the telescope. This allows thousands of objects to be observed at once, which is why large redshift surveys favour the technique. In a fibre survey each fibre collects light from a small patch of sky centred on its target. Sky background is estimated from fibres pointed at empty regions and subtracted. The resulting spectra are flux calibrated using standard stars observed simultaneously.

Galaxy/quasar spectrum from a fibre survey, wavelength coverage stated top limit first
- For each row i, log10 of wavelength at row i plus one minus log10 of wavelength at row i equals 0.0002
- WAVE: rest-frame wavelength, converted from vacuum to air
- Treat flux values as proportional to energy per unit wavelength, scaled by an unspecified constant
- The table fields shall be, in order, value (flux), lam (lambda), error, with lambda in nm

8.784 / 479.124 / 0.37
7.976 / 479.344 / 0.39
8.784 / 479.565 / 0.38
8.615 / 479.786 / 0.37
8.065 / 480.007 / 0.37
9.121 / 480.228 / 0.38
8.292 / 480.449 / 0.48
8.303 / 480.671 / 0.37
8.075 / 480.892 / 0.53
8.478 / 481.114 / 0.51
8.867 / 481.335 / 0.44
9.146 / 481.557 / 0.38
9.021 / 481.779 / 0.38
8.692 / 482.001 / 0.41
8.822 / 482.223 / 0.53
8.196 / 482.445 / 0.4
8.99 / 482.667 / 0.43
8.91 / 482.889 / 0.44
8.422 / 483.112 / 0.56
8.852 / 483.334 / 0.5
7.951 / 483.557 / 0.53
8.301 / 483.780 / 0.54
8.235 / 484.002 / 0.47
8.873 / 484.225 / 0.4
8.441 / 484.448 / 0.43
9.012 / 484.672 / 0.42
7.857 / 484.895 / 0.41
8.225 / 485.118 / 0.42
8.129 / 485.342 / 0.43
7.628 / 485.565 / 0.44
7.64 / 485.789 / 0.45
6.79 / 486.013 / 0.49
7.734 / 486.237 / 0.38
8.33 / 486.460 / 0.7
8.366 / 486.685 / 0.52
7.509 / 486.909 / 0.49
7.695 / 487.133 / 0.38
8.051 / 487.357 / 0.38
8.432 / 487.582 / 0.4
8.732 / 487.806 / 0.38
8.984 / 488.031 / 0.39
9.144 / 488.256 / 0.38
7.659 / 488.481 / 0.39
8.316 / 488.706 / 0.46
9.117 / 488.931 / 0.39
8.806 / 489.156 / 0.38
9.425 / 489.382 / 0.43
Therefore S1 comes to 0.035 nm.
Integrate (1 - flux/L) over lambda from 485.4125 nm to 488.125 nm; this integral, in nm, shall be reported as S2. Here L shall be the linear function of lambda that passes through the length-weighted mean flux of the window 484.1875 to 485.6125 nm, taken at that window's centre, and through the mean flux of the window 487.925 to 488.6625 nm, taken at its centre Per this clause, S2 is 0.15 nm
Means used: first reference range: 8.31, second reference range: 8.56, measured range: 7.99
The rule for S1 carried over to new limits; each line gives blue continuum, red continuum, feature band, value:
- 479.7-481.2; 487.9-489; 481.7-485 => -0.03 nm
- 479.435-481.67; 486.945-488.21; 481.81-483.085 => -0.03 nm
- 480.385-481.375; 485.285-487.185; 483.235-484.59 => -0.07 nm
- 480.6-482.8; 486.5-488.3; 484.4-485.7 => 0.04 nm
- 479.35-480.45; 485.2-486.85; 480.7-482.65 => -0.08 nm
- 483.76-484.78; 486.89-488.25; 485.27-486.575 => 0.12 nm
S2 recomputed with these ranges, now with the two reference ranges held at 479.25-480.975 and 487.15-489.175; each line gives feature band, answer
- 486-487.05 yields 0.08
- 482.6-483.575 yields -0.03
